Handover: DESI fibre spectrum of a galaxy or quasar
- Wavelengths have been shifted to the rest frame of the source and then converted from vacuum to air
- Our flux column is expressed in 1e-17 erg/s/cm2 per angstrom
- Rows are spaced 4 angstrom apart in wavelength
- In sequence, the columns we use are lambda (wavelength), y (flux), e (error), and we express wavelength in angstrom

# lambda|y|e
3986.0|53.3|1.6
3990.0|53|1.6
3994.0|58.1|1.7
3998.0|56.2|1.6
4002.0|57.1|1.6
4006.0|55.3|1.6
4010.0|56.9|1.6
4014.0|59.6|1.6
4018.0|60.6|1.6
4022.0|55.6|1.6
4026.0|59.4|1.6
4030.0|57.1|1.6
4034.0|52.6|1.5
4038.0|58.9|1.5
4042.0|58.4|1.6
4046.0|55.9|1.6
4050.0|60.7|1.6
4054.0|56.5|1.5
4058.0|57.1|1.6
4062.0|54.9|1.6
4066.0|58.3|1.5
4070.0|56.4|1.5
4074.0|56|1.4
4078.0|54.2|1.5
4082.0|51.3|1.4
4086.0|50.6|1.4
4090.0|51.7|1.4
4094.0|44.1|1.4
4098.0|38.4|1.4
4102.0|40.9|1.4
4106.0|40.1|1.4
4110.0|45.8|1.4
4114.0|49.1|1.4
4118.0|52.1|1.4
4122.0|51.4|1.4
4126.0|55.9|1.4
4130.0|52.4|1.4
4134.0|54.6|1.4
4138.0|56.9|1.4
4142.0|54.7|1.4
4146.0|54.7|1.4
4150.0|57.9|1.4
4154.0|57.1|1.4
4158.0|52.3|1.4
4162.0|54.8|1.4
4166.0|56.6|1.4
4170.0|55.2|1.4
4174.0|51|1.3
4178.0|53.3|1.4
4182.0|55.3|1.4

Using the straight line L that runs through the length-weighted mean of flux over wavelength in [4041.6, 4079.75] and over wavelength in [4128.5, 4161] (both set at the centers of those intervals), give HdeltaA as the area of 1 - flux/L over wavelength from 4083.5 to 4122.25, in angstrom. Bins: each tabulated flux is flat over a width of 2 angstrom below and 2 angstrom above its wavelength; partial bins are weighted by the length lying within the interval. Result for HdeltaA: 6.7 angstrom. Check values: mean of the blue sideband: 56.8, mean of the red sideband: 55.1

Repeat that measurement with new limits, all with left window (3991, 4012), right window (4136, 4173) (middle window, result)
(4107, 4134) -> 2.29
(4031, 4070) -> -0.56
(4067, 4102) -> 3.71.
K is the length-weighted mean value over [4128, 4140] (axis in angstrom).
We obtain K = 54.6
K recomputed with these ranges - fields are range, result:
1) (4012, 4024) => 58.6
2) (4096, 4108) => 39.8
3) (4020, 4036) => 56.2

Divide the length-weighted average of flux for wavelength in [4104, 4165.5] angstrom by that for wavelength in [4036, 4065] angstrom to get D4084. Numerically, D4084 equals 0.9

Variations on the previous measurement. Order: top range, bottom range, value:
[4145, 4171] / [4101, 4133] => 1.14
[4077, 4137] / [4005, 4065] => 0.85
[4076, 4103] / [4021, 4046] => 0.83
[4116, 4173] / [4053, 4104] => 1.06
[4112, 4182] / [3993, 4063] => 0.95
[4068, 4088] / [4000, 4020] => 0.93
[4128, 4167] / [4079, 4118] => 1.19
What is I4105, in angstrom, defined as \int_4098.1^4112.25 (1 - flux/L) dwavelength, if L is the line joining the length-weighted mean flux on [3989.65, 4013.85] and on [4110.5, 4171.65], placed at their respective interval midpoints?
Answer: 3.3 angstrom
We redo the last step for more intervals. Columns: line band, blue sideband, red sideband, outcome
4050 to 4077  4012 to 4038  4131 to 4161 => 0.06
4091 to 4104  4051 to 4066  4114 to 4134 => 2.97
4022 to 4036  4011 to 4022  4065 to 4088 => 0.43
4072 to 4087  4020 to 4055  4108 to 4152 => 0.61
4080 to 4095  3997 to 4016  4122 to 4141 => 1.53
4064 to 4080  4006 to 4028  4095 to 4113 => -2.79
